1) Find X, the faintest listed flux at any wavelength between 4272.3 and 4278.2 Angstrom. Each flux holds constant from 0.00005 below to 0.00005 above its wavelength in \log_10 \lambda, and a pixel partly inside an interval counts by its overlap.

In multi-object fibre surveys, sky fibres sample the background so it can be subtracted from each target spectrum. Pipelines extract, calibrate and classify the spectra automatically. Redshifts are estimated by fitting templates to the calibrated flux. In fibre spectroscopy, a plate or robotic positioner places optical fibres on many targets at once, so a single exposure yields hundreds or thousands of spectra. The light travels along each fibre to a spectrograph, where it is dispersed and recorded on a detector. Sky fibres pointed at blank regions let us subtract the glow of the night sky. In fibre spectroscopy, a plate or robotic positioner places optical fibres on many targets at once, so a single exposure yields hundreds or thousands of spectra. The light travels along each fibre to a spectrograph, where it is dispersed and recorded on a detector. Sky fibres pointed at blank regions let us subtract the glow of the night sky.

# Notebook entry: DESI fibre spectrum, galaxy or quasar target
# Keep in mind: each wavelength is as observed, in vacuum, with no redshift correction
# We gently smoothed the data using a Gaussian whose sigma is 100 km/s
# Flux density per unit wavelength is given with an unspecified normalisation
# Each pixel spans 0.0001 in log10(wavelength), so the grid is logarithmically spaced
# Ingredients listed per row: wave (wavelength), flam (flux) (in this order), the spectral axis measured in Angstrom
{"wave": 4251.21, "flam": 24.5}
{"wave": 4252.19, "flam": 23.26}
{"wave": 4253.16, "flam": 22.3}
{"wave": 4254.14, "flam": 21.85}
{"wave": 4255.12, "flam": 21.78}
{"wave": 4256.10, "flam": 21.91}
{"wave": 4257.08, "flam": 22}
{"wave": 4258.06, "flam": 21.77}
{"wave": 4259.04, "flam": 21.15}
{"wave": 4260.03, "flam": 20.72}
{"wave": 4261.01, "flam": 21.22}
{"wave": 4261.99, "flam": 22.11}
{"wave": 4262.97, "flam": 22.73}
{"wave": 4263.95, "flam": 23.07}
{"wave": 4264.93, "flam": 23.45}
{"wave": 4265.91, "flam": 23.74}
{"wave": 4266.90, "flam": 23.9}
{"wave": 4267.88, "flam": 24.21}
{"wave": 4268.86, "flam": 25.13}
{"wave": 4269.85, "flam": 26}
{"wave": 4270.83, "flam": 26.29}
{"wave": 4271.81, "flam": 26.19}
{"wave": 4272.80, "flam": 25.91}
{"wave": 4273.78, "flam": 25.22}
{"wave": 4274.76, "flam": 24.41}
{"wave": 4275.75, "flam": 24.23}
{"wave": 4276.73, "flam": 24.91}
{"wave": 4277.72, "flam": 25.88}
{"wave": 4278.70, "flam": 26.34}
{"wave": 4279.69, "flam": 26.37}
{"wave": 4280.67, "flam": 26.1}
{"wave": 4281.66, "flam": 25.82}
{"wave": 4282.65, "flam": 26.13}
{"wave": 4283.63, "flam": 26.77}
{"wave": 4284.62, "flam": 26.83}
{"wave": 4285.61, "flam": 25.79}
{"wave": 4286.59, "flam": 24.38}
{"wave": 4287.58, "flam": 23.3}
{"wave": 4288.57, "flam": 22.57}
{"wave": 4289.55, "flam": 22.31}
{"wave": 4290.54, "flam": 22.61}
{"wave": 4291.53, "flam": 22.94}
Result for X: 24.23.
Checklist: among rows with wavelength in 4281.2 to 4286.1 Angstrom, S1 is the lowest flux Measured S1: 25.79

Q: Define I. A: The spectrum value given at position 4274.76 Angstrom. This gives 24.41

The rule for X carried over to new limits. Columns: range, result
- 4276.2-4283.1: 24.91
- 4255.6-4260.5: 20.72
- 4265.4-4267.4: 23.74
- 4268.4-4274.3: 25.13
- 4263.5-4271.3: 23.07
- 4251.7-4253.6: 22.3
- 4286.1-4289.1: 22.57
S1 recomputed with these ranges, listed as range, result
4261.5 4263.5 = 22.11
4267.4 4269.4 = 24.21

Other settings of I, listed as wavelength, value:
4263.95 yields 23.07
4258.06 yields 21.77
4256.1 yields 21.91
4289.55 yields 22.31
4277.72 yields 25.88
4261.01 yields 21.22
